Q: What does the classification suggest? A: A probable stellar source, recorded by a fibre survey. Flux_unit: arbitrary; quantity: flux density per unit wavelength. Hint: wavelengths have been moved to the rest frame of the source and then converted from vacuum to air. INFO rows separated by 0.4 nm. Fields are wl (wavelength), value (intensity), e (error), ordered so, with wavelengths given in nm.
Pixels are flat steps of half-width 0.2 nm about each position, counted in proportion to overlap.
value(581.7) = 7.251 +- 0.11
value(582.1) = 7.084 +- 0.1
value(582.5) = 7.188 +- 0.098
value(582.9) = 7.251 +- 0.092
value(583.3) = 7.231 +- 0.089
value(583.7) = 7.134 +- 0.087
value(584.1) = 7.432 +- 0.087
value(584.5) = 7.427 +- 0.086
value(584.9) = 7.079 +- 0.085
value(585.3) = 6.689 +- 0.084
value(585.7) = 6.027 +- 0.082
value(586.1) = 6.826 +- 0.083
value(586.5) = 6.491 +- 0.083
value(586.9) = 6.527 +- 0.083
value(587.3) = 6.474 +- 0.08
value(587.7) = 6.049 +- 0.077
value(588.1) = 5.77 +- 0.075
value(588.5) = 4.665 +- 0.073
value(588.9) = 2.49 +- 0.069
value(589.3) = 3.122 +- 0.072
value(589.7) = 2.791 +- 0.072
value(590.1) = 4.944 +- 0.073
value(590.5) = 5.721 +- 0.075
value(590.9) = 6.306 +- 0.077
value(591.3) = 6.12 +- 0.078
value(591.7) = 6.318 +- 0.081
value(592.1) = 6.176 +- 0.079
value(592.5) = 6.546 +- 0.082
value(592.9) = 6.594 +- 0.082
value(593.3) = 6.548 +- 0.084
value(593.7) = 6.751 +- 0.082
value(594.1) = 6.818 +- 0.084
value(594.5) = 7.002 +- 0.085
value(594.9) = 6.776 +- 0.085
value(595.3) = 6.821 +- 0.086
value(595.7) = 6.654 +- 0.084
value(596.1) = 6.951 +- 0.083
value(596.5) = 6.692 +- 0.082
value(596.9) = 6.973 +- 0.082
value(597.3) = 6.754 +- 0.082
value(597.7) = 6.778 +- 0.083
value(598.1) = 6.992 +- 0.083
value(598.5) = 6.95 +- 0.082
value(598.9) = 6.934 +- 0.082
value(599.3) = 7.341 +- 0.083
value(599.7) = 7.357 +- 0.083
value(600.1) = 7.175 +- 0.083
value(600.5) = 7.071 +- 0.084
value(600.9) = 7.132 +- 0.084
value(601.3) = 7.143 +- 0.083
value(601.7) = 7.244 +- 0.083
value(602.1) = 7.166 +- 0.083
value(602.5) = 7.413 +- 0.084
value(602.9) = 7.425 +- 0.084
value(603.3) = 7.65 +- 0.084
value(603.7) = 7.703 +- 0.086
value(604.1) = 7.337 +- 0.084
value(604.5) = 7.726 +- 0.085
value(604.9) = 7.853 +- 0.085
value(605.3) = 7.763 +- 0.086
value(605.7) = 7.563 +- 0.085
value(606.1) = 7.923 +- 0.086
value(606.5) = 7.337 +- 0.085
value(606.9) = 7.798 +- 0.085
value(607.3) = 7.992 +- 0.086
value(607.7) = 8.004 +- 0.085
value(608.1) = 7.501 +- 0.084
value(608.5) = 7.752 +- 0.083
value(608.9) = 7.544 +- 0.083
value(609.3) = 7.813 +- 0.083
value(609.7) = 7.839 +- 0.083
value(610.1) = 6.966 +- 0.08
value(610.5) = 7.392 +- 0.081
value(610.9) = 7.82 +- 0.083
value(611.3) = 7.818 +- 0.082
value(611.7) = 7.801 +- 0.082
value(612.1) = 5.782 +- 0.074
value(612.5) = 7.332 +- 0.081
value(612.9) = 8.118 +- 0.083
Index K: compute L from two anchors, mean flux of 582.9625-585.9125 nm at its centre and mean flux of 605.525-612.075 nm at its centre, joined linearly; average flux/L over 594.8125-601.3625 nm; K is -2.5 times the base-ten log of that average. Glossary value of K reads 0.06 mag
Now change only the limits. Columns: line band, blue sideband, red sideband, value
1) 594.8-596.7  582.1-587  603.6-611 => 0.08 mag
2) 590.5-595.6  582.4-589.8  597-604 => 0.01 mag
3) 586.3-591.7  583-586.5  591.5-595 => 0.28 mag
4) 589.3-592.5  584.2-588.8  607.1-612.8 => 0.21 mag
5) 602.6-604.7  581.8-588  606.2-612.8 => -0.03 mag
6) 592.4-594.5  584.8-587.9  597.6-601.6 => 0.02 mag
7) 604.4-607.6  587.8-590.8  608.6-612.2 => -0.14 mag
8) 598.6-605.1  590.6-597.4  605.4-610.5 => -0.02 mag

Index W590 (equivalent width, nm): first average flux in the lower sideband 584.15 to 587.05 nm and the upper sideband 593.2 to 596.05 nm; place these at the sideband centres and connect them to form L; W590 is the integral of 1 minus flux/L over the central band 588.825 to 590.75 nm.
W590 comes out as 0.80 nm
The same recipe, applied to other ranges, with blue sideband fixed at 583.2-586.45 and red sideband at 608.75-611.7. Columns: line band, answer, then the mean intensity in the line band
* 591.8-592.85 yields 0.11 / 6.39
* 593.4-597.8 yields 0.26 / 6.81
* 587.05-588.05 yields 0.12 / 6.2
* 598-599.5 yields 0.05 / 7.06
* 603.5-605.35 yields -0.05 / 7.67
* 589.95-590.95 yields 0.21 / 5.6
